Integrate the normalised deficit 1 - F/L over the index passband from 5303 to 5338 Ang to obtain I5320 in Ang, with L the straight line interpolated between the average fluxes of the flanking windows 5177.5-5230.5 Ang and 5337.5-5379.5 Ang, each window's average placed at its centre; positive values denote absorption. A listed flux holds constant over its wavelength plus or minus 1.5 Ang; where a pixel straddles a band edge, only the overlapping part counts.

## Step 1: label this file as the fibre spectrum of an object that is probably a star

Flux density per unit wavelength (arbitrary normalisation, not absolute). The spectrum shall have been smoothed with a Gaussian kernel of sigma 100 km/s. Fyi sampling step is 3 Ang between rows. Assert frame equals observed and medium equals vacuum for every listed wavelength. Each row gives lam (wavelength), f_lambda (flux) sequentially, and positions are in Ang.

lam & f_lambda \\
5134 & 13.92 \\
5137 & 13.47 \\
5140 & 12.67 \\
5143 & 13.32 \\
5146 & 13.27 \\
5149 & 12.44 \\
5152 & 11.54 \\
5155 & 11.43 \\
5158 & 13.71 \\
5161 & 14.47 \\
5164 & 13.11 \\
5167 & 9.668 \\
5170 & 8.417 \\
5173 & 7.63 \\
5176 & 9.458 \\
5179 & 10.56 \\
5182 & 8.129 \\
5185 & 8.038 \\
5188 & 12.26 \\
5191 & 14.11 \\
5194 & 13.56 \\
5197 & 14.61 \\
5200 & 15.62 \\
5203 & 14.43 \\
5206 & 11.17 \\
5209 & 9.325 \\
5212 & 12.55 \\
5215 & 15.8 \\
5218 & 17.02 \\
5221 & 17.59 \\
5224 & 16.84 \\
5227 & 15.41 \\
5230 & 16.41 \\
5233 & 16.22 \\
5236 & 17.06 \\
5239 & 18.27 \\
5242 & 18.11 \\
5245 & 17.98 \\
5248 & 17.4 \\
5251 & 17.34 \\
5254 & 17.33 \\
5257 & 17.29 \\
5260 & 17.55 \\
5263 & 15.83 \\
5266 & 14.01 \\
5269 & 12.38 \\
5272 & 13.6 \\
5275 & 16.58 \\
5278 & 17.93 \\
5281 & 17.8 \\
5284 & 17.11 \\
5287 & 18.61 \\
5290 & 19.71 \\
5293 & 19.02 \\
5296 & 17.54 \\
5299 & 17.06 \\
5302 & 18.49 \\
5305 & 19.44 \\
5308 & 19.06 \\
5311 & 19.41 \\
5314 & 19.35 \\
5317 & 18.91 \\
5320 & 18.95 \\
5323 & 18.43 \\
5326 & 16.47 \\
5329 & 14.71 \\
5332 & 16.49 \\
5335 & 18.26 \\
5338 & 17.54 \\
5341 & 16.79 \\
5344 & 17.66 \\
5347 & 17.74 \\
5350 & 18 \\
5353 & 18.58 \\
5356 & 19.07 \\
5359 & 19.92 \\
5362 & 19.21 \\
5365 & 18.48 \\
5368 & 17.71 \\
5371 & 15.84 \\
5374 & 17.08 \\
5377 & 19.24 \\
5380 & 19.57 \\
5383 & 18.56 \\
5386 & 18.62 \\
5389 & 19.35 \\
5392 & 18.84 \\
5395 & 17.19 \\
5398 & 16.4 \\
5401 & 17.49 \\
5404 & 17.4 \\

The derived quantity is -2.4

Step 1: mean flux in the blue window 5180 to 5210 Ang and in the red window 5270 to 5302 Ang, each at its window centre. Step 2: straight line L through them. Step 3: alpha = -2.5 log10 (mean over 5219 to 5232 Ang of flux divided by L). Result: -0.19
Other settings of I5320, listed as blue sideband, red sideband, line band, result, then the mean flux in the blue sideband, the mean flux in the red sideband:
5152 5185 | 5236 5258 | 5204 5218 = 1.60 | 10.6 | 17.6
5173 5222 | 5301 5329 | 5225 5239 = -2.15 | 12.6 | 18.5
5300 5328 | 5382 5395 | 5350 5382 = 0.34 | 18.6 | 18.7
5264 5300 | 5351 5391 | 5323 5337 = 0.79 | 16.8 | 18.6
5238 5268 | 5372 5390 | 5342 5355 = 0.17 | 17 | 18.6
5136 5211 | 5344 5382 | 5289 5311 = -3.35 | 11.9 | 18.3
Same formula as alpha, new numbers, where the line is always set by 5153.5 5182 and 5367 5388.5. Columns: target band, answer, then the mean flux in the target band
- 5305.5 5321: -0.203 mag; 19.2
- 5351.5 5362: -0.105 mag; 19.2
